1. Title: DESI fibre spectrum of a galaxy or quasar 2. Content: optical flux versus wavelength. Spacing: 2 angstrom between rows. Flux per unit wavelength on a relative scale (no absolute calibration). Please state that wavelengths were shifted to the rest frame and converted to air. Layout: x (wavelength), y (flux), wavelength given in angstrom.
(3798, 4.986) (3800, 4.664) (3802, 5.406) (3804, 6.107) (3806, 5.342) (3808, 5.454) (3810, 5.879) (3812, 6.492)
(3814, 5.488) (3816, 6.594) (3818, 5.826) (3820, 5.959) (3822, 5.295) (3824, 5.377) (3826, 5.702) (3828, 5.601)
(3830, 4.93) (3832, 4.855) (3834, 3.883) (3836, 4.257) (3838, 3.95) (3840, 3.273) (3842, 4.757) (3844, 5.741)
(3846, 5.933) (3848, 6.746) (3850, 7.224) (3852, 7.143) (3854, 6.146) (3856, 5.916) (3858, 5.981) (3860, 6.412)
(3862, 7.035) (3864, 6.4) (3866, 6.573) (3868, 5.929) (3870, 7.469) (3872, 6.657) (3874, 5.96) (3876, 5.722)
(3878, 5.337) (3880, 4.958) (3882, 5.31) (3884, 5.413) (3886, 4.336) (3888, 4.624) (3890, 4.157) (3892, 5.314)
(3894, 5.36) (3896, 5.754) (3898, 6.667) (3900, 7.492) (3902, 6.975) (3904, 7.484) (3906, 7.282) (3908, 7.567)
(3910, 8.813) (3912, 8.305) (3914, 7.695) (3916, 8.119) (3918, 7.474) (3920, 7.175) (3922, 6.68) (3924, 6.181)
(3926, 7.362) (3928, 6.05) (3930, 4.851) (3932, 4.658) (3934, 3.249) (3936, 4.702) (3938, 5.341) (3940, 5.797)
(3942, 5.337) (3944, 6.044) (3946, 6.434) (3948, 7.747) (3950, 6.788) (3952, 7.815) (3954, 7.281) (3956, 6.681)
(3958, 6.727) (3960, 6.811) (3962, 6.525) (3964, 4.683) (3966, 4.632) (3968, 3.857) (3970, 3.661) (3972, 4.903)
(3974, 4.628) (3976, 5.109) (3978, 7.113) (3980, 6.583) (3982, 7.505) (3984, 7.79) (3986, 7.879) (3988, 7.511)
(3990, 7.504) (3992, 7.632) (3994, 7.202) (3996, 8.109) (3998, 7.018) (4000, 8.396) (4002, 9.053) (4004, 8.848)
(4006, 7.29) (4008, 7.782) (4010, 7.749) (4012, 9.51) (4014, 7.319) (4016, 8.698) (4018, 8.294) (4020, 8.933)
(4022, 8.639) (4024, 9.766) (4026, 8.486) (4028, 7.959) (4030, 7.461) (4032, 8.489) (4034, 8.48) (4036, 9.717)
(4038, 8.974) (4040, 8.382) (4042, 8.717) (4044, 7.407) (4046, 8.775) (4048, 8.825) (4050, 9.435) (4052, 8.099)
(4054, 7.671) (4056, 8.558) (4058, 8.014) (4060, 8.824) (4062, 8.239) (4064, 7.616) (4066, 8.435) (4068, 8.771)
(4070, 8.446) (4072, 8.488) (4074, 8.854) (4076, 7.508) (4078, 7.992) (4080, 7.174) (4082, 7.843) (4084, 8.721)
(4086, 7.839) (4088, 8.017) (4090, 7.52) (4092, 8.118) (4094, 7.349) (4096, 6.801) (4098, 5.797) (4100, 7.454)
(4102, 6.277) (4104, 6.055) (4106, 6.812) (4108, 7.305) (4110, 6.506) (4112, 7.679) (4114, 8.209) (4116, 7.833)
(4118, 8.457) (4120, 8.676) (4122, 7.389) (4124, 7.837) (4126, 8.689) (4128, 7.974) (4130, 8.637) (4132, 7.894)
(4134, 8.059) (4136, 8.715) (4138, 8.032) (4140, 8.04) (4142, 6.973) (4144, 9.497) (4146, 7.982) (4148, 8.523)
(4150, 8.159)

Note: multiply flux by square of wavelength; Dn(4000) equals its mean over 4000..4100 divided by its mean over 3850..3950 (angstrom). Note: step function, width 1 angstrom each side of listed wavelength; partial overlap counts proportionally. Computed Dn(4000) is 1.4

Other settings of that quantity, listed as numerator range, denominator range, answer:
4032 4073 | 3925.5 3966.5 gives 1.50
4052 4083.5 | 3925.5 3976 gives 1.53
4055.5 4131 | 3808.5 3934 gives 1.45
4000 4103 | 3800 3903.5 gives 1.59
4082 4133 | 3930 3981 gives 1.44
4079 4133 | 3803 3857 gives 1.57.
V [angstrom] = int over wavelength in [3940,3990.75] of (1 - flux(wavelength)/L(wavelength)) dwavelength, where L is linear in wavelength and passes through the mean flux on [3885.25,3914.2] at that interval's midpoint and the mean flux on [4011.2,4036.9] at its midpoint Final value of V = 8.78 angstrom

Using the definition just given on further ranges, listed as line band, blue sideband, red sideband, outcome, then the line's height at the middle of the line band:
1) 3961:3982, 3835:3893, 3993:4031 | 6.31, 7.54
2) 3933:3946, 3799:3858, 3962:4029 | 2.92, 6.68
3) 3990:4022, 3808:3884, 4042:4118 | -4.20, 7.17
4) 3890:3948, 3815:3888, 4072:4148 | -1.99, 6.22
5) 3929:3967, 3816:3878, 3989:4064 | 6.92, 7.2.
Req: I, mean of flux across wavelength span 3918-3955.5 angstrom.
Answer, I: 6.13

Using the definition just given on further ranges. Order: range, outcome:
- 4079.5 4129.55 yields 7.55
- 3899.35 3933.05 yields 7.06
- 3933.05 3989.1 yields 6.05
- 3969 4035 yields 7.62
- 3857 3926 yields 6.44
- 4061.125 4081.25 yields 8.15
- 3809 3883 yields 5.75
